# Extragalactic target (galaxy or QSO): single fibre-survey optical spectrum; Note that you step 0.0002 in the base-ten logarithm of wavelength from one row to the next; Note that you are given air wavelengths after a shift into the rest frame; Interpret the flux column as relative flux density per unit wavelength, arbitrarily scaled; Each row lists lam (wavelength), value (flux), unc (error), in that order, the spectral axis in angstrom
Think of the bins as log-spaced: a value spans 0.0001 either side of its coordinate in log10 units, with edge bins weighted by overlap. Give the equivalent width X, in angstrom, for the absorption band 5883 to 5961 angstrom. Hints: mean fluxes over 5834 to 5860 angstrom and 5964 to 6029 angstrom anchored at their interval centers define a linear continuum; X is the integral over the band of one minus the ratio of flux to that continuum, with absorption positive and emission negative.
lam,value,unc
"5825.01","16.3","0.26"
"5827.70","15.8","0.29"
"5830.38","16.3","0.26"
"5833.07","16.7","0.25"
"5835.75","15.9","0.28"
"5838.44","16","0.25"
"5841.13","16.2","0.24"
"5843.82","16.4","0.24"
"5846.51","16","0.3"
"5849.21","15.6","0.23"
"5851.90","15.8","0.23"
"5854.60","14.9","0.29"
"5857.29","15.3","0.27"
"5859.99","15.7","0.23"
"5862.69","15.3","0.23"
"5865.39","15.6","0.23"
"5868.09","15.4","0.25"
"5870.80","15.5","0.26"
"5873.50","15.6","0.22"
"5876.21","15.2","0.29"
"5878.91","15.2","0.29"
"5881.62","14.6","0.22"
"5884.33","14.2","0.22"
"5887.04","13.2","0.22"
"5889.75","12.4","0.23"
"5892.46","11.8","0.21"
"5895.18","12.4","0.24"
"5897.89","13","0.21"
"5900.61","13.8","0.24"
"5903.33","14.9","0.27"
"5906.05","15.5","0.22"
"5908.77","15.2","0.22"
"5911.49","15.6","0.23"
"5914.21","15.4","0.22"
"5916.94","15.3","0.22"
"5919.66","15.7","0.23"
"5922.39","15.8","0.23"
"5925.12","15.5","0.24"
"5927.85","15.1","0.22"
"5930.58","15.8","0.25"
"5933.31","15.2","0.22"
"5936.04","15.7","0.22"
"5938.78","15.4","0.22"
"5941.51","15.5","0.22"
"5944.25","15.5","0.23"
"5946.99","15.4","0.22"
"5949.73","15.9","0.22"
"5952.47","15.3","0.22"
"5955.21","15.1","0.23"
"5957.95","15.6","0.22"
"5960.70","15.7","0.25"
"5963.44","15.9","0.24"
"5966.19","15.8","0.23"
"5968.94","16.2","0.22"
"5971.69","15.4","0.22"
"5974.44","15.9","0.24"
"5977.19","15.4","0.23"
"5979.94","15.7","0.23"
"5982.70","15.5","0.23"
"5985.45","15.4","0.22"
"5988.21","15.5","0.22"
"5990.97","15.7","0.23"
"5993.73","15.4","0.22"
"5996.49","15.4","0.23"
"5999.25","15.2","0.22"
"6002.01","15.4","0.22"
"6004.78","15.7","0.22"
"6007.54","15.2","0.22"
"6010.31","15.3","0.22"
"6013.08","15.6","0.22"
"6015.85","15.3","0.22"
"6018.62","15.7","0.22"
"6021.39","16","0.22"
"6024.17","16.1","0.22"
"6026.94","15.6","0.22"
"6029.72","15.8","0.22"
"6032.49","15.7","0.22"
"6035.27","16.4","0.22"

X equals 4.2 angstrom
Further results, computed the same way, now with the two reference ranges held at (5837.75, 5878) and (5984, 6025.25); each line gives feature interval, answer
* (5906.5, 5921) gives 0.1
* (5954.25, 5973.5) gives -0.2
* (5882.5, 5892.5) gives 1.6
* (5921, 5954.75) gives 0.2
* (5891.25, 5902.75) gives 2.0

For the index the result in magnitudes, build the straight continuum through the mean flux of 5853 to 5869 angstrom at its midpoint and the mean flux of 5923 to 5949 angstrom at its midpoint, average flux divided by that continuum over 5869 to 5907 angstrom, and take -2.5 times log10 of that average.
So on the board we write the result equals 0.10 mag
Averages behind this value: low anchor 15.4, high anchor 15.5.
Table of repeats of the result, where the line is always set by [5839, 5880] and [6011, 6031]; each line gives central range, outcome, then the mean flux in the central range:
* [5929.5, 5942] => 0.01 mag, 15.5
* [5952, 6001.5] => 0.01 mag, 15.6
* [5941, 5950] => 0.01 mag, 15.5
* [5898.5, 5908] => 0.07 mag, 14.6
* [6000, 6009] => 0.02 mag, 15.4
